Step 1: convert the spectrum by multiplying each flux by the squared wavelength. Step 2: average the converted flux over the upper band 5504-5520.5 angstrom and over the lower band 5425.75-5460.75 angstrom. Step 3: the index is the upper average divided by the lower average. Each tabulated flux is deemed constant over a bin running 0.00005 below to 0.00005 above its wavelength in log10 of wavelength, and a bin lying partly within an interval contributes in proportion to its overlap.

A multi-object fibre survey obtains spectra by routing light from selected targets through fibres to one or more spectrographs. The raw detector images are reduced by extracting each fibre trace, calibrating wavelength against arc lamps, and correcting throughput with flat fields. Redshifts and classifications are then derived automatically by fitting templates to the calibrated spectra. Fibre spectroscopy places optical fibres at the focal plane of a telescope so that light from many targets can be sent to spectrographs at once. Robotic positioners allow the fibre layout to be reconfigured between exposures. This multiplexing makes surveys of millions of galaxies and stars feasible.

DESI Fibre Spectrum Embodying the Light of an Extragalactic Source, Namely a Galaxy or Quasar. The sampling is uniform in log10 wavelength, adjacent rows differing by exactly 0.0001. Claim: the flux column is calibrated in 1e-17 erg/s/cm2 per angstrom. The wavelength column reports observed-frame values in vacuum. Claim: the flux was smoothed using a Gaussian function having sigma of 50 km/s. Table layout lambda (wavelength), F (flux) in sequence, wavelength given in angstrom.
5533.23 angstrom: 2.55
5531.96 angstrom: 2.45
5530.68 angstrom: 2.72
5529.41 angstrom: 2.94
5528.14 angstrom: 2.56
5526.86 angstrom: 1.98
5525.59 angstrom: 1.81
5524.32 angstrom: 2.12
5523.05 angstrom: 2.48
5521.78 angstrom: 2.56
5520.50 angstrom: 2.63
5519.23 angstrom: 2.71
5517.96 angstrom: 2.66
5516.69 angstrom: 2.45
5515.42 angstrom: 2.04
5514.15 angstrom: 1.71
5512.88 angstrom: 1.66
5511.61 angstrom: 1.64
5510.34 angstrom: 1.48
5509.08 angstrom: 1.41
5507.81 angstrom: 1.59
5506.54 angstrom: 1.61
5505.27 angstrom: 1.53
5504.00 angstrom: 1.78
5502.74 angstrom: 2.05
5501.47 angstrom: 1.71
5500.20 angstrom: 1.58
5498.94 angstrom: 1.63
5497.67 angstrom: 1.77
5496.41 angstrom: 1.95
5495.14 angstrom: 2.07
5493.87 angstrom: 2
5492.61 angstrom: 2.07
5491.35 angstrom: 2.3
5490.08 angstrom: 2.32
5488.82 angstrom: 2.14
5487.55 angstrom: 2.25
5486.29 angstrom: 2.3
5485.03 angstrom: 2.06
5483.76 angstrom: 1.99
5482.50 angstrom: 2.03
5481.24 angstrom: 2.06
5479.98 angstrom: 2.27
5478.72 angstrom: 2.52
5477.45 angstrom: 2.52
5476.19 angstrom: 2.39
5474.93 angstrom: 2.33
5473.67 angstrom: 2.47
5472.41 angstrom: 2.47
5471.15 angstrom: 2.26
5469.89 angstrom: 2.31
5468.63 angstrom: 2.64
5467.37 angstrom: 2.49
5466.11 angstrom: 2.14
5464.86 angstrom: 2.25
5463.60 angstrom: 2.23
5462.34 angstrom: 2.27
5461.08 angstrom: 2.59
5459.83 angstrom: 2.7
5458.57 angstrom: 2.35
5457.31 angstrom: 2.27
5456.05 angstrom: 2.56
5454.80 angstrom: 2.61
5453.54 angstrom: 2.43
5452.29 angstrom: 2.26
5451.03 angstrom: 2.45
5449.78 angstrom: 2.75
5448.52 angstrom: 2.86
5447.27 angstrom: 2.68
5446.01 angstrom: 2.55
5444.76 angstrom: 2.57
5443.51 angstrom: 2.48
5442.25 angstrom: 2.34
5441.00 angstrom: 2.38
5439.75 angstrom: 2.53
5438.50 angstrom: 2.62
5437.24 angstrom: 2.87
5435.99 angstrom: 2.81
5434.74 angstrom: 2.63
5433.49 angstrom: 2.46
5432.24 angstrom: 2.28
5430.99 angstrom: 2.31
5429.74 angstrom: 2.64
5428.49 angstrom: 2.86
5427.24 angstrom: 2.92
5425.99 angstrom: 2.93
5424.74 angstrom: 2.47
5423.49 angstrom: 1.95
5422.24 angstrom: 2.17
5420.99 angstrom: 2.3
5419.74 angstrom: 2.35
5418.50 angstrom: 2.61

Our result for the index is 0.76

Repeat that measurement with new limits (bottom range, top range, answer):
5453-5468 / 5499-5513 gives 0.69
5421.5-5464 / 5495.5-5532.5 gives 0.83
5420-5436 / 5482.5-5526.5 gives 0.82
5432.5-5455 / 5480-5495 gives 0.85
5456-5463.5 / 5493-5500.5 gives 0.77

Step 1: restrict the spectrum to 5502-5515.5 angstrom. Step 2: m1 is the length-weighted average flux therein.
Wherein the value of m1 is 1.67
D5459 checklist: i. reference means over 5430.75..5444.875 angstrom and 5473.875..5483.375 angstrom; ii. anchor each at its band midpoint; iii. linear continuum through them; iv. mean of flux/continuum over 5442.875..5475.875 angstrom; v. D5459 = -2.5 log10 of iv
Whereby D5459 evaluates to -0.02 mag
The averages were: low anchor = 2.53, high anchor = 2.3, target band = 2.46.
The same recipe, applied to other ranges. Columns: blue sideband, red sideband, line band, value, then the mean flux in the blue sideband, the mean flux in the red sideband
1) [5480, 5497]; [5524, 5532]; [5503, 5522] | 0.168 mag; 2.12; 2.37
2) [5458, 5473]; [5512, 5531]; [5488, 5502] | 0.197 mag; 2.39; 2.32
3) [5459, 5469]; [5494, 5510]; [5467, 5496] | -0.087 mag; 2.41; 1.73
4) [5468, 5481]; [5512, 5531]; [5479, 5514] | 0.238 mag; 2.41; 2.32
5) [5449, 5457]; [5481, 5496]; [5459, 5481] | -0.033 mag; 2.51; 2.13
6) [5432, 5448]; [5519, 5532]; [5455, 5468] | 0.062 mag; 2.56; 2.44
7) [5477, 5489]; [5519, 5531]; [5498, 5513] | 0.380 mag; 2.21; 2.44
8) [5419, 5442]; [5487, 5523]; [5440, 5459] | -0.053 mag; 2.52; 1.98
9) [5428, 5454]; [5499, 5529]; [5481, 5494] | 0.025 mag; 2.56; 1.99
